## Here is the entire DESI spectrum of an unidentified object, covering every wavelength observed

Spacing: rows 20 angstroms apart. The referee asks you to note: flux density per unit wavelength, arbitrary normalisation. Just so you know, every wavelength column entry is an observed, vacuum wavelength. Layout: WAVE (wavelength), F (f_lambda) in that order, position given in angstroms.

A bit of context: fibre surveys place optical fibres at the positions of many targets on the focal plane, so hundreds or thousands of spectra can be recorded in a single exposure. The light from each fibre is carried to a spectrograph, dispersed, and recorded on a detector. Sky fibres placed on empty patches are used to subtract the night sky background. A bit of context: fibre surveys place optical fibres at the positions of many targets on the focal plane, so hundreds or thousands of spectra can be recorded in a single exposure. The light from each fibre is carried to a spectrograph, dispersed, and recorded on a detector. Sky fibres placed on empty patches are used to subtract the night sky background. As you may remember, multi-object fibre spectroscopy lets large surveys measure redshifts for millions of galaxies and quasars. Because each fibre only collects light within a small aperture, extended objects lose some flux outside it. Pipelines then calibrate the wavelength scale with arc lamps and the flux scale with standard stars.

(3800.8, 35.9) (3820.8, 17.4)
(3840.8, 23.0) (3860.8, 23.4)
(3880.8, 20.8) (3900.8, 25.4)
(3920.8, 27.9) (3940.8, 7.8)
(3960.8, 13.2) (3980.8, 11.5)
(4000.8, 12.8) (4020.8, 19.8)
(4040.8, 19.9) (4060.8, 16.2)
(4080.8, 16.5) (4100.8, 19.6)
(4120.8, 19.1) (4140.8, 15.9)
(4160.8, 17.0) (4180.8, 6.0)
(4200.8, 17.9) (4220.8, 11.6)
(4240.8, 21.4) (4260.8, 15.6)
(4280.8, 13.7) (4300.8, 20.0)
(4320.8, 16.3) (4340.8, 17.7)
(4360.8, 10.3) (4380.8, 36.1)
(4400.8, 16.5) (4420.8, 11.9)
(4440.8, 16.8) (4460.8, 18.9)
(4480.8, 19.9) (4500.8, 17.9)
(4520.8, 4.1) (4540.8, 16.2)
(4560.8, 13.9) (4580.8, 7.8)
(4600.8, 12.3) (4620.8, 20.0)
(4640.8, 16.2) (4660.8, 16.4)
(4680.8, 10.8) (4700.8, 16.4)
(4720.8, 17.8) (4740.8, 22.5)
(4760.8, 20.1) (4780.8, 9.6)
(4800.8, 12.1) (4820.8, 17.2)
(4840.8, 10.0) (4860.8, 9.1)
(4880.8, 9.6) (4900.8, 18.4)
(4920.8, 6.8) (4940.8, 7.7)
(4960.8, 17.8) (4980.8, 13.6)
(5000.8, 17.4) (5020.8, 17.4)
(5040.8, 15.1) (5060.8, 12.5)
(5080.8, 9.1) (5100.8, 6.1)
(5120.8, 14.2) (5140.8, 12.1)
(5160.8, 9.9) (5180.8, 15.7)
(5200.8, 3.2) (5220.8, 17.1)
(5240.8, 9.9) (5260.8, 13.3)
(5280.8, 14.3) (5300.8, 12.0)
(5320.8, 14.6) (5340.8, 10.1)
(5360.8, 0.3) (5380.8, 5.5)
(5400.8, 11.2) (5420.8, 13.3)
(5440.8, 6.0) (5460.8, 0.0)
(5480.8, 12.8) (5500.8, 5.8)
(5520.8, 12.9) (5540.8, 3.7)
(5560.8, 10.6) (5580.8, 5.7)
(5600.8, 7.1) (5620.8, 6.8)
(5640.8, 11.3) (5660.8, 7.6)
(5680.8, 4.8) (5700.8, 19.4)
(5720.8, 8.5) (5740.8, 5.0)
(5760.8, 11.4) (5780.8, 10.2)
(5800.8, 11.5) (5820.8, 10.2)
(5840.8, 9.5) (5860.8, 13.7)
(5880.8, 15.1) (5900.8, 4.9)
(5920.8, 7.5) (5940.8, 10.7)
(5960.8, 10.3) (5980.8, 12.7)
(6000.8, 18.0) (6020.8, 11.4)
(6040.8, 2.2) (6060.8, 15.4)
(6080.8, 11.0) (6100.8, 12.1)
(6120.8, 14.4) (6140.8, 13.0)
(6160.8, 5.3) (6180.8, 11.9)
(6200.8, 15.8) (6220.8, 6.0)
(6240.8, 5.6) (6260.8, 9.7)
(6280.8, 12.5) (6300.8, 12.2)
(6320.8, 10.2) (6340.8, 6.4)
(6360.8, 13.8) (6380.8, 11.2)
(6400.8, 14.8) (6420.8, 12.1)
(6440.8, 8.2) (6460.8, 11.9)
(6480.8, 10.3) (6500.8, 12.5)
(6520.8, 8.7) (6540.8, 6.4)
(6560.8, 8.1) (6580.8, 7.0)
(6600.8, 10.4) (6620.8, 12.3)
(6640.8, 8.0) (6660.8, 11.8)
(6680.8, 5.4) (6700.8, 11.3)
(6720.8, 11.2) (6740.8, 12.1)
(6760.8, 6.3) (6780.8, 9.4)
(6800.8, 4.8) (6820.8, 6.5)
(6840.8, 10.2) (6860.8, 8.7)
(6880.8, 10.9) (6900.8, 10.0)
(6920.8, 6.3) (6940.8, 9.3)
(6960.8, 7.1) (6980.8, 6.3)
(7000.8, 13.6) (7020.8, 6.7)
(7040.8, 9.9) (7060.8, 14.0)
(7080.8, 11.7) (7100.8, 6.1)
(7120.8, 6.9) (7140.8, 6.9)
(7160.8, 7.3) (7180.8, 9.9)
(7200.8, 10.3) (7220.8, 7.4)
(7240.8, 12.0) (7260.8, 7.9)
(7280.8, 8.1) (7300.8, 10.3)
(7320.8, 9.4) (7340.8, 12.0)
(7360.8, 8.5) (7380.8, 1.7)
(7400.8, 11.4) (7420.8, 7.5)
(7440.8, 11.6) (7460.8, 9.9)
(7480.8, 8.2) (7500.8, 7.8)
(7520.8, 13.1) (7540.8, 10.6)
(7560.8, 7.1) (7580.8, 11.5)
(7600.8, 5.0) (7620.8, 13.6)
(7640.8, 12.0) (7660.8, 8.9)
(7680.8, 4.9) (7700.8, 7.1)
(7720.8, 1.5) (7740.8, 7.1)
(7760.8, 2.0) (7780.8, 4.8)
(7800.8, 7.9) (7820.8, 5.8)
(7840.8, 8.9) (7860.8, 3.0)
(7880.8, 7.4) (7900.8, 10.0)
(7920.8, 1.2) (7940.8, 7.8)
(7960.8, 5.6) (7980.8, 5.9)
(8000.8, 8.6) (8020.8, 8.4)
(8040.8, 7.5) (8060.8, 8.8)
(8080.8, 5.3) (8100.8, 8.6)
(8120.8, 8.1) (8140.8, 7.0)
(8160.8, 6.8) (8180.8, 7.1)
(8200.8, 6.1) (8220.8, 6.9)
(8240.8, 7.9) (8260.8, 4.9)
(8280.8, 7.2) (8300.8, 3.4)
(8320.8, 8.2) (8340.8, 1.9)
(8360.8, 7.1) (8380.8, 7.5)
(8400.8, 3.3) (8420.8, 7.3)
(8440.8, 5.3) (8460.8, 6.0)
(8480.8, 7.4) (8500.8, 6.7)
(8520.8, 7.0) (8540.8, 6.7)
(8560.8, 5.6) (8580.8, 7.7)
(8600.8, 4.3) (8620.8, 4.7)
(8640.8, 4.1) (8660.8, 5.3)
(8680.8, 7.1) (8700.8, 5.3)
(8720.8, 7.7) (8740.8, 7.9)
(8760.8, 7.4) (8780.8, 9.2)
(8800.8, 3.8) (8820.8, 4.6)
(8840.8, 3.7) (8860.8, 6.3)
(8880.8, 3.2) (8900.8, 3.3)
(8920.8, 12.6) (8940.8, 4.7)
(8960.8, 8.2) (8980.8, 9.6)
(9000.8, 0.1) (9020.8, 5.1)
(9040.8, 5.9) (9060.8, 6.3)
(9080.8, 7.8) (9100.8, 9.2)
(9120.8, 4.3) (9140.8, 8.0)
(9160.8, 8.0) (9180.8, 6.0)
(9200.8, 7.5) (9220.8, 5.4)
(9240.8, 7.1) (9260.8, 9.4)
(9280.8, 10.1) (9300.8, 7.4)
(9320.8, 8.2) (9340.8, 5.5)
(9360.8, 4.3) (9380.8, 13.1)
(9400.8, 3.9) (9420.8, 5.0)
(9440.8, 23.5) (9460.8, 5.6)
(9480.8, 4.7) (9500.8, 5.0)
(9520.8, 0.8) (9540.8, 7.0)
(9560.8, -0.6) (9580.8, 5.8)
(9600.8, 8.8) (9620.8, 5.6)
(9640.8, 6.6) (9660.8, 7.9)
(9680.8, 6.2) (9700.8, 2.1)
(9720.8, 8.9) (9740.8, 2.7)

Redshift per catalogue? 1.625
